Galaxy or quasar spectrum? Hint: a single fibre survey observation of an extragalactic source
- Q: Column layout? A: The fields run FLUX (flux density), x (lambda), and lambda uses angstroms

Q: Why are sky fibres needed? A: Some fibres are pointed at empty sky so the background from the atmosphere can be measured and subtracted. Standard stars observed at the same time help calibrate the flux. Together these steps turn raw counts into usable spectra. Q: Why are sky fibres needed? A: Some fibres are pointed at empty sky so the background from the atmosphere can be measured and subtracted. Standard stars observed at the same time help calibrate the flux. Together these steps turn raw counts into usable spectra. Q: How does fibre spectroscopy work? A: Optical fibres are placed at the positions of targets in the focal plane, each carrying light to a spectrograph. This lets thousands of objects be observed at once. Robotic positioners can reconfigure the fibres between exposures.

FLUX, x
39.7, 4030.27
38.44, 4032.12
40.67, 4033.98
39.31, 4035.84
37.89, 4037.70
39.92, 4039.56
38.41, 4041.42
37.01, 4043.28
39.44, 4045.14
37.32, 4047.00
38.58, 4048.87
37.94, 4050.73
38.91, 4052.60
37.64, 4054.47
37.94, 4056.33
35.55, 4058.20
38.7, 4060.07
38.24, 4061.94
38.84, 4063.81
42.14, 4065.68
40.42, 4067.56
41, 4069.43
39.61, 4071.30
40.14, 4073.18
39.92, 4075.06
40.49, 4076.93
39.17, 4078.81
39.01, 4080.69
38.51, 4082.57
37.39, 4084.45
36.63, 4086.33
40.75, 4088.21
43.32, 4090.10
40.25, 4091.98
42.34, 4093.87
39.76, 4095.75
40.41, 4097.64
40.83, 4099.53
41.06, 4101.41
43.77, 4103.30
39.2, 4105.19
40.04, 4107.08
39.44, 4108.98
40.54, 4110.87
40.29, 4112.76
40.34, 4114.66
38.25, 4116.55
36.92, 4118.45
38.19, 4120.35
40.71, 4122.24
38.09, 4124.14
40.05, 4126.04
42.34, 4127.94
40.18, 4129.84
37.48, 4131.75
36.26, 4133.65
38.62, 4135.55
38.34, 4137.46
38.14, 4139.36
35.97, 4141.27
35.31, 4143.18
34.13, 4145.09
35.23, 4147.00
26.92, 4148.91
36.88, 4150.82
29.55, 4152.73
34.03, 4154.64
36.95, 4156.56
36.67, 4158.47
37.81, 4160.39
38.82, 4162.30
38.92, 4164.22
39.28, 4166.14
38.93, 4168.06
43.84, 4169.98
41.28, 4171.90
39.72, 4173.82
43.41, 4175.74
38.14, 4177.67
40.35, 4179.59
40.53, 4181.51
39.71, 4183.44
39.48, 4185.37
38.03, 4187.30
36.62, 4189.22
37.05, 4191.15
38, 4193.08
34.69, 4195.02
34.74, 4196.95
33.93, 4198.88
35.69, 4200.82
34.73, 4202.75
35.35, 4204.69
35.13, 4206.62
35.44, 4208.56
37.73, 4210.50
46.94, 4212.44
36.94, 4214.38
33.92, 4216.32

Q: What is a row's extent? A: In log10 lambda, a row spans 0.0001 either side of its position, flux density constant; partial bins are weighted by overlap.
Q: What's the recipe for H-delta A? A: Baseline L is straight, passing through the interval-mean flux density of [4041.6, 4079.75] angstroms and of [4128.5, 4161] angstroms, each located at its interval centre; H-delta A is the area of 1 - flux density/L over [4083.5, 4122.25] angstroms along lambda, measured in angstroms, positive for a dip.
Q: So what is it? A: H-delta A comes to -2.7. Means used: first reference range 38.9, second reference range 35.8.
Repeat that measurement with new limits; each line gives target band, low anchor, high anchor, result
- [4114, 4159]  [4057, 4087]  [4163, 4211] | 1.9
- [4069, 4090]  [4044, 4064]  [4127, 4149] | -1.0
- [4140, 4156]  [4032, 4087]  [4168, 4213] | 2.0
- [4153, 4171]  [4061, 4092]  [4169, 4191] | 0.9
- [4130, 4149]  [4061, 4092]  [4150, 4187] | 1.3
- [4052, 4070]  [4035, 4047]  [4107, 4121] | -0.1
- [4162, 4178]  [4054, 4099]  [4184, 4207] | -1.5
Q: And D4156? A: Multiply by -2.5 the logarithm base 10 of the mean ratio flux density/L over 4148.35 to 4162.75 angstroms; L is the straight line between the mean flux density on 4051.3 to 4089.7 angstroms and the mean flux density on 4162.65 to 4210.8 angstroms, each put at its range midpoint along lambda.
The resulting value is 0.10 mag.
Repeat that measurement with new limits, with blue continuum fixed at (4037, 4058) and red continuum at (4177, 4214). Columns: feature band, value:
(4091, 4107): -0.082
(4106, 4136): -0.040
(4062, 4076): -0.058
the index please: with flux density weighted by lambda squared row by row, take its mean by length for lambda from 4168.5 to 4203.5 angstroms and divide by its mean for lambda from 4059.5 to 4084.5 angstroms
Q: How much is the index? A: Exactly 1.02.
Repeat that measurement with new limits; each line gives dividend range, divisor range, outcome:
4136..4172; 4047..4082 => 0.98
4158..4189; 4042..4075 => 1.08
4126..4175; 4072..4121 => 0.96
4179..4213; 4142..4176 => 1.03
